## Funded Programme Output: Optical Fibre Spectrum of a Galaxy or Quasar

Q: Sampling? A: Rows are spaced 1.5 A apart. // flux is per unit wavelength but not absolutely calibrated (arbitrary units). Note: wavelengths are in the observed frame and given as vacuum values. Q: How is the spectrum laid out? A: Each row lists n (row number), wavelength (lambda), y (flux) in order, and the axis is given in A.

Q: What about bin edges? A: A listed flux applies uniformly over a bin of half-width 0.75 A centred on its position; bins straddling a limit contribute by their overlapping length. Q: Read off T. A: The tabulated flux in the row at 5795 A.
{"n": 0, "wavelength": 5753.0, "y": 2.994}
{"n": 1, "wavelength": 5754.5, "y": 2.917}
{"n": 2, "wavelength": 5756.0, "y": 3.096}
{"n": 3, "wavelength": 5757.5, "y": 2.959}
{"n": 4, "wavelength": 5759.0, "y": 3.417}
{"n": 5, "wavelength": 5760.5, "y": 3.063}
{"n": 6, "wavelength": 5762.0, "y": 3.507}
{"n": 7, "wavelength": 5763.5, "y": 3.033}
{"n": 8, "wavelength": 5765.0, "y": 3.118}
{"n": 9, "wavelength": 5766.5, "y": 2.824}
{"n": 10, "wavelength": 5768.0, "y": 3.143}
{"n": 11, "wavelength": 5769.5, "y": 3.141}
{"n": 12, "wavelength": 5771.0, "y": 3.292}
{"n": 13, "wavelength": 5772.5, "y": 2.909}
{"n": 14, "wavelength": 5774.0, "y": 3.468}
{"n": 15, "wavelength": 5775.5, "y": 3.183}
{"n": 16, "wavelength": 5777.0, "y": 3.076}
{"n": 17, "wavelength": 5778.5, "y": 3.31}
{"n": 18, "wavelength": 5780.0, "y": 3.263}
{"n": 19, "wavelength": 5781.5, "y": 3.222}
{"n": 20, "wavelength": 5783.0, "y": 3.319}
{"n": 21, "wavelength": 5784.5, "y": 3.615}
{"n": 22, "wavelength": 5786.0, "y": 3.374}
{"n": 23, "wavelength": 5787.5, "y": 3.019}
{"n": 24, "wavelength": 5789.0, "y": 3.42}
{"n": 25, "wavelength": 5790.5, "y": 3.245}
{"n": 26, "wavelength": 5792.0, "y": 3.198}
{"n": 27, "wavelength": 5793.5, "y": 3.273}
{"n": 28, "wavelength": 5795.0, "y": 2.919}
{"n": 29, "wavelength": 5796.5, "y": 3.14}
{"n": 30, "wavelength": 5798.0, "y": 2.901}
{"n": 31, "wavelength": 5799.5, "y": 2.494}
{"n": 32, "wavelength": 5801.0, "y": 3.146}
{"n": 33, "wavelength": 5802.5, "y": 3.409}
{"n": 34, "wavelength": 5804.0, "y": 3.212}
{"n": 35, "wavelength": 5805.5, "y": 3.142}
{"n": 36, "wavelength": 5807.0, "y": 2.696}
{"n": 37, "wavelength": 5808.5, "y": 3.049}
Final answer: 2.919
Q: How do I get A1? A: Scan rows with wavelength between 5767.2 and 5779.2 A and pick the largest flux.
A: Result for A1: 3.468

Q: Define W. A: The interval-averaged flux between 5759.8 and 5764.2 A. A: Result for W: 3.2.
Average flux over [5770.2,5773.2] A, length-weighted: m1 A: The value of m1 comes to 3.1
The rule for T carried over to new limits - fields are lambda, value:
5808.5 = 3.049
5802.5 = 3.409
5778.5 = 3.31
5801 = 3.146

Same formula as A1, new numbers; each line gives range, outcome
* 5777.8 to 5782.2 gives 3.31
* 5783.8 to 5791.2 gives 3.615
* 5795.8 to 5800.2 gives 3.14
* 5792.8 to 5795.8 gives 3.273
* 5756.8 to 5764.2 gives 3.507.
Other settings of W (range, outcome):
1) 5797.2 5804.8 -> 3.03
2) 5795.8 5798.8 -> 3.01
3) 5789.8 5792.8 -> 3.22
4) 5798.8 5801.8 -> 2.84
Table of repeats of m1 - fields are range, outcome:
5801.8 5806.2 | 3.25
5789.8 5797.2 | 3.15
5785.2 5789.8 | 3.27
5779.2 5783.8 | 3.27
